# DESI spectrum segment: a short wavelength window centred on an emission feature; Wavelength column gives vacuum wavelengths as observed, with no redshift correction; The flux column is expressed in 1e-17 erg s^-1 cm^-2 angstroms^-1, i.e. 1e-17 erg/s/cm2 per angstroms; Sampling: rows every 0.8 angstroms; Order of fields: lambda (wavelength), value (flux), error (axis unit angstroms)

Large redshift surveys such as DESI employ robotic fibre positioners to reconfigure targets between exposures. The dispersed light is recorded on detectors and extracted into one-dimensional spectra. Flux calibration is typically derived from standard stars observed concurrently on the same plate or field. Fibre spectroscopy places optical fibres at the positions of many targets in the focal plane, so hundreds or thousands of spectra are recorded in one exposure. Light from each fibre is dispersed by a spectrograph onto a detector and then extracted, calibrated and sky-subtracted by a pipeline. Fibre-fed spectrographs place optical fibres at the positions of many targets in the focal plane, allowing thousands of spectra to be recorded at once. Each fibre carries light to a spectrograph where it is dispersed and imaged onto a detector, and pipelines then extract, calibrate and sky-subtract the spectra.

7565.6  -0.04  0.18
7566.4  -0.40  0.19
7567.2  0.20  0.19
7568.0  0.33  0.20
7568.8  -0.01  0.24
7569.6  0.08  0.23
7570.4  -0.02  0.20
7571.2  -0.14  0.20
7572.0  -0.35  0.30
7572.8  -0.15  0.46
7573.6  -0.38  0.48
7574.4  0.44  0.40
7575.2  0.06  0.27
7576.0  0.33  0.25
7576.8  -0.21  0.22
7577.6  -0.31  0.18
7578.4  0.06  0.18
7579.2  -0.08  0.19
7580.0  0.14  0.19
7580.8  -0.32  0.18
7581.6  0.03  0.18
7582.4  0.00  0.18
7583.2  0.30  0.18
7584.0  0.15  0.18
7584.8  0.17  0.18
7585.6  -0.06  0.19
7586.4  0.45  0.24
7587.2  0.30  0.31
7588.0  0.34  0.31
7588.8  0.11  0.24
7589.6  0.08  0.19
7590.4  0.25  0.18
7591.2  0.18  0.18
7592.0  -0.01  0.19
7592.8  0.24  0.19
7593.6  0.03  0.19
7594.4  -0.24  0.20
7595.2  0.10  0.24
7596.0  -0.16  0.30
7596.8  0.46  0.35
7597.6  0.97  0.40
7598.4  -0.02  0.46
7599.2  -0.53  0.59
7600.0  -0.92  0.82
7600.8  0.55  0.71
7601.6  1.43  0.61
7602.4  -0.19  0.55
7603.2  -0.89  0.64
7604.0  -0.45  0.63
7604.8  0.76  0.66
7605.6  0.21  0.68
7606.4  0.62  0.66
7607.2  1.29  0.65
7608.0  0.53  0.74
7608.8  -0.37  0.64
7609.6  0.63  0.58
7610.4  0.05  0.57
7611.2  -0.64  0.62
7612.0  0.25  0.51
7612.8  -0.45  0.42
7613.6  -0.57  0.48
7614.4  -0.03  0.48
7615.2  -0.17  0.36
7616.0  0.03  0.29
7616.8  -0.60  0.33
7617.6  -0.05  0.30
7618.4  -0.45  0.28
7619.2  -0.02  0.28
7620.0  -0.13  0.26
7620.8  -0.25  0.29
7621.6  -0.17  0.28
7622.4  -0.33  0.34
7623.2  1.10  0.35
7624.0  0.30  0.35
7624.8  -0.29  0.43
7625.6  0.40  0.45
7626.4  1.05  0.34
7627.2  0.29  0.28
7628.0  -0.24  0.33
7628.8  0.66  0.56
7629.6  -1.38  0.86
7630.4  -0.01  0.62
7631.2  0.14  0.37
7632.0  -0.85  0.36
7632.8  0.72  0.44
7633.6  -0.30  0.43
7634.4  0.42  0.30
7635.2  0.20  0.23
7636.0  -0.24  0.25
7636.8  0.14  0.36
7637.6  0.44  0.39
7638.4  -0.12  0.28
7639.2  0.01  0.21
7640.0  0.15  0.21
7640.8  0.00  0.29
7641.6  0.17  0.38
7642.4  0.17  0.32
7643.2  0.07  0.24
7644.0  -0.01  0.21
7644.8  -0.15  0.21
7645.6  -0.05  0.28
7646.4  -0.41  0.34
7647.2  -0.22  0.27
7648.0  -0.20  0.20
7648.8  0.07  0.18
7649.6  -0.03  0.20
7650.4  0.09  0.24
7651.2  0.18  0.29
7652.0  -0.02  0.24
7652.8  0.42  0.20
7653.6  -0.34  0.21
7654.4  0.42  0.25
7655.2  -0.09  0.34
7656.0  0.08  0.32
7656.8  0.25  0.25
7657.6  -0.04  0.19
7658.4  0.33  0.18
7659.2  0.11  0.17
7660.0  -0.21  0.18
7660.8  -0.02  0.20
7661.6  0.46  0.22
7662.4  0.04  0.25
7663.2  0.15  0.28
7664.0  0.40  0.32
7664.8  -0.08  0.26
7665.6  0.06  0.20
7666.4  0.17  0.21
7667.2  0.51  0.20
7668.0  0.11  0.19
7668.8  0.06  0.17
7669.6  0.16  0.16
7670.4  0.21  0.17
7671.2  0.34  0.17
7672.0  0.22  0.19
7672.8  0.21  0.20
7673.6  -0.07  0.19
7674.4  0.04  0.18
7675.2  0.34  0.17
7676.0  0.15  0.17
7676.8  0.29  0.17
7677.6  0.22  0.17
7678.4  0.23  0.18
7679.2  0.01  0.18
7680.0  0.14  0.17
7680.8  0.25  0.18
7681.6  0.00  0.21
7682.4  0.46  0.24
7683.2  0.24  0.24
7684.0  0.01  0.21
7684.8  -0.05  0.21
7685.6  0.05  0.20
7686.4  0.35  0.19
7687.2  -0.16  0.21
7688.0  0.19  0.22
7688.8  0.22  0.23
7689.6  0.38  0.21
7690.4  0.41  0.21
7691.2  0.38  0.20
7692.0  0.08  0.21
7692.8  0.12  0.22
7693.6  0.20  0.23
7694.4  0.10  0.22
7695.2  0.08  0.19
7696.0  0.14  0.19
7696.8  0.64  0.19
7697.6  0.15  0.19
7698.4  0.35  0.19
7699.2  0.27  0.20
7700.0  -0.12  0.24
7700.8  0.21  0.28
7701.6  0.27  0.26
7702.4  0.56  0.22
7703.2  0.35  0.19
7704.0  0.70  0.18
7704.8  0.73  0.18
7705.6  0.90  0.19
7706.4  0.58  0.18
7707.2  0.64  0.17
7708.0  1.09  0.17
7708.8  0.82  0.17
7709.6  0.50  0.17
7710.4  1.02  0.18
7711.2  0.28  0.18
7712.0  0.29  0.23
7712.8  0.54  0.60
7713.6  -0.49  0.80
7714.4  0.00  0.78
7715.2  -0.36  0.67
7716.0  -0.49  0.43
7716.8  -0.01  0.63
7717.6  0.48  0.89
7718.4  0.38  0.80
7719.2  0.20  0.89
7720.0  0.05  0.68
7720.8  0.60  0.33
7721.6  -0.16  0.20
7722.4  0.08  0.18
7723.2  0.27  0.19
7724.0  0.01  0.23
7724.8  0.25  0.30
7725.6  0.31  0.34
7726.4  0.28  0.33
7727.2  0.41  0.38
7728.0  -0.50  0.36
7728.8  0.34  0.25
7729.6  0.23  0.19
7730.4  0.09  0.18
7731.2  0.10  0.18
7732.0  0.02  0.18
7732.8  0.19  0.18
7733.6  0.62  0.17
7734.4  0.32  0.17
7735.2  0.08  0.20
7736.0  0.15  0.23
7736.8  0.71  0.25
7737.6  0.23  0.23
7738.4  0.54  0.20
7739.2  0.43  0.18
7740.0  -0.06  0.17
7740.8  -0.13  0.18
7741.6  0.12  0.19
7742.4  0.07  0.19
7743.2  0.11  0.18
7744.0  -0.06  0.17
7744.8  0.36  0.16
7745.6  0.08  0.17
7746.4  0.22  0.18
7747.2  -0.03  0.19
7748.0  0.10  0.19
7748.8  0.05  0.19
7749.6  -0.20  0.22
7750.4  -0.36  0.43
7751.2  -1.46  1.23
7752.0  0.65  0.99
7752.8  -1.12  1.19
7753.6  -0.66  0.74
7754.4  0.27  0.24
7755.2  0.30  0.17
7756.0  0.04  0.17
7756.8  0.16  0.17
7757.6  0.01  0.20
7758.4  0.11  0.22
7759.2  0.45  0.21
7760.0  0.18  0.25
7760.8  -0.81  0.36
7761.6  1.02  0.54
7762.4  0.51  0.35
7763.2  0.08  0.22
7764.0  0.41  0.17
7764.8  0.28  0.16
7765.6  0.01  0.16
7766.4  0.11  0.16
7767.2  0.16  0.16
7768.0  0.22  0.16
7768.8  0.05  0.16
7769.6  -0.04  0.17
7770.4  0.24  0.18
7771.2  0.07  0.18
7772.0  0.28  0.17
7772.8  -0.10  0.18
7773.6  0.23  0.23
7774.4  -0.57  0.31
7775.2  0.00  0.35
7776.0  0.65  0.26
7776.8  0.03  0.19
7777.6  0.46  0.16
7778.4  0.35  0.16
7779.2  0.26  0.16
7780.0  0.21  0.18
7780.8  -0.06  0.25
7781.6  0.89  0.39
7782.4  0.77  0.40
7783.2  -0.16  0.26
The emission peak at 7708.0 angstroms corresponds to [O II]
